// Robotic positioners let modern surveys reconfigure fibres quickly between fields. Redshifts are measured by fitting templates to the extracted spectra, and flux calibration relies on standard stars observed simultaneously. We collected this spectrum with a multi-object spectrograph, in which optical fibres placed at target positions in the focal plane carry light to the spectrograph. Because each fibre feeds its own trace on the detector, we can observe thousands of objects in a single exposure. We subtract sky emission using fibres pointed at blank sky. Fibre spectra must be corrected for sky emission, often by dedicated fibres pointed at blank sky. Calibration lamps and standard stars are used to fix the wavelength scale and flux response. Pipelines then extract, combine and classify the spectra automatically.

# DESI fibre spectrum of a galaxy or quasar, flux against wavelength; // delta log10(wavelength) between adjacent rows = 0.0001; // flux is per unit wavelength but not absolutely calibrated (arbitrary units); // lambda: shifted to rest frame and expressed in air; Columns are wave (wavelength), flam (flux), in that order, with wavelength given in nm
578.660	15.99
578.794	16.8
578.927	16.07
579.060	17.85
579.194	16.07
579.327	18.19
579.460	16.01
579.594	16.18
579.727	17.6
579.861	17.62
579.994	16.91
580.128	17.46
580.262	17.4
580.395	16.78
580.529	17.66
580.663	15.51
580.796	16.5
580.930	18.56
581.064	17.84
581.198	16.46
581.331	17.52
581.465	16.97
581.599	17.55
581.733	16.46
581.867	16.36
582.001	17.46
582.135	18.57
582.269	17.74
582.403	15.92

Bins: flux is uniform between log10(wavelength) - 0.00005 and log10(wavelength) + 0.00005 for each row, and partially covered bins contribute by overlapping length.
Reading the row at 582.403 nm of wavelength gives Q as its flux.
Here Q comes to 15.92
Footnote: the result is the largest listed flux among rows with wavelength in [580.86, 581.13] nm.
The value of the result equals 18.56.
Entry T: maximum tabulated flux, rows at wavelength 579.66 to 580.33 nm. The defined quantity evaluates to 17.62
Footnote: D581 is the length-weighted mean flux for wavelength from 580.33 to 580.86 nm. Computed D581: 16.6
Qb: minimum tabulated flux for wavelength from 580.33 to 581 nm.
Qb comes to 15.51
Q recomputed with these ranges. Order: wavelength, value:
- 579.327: 18.19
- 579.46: 16.01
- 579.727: 17.6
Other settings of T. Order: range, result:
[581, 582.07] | 17.84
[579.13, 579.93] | 18.19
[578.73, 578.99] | 16.8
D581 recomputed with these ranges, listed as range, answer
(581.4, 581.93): 16.8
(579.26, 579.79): 17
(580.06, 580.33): 17.4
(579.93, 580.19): 17.2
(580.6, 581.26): 17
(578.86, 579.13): 16.9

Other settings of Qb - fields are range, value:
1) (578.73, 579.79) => 16.01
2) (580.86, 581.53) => 16.46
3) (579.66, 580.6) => 16.78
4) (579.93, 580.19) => 16.91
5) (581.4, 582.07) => 16.36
